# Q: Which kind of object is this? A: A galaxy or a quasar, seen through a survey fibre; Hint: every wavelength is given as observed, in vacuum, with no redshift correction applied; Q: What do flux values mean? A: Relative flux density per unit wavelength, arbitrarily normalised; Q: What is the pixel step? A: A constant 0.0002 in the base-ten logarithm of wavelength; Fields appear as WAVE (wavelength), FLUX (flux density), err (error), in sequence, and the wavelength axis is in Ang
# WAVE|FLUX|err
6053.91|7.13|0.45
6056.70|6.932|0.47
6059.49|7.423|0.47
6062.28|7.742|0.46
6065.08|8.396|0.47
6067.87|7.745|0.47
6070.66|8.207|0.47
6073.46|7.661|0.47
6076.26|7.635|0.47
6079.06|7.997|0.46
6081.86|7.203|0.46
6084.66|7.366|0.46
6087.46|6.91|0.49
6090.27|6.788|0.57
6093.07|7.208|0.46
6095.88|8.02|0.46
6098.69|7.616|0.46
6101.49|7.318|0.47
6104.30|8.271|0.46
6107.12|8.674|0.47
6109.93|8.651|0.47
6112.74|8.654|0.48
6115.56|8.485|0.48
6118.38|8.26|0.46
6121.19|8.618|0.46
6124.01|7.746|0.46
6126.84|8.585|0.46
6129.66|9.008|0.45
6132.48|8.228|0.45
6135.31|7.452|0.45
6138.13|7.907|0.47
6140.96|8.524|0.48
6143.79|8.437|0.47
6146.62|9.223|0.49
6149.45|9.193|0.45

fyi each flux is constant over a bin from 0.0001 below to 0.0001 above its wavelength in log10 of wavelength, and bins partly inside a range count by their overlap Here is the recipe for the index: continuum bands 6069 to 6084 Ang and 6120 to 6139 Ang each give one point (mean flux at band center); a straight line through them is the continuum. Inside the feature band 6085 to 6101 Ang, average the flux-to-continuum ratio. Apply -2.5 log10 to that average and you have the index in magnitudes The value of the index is 0.08 mag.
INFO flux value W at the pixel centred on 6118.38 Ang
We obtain 8.26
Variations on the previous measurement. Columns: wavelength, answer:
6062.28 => 7.742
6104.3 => 8.271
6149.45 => 9.193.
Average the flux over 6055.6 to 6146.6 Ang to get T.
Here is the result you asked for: 7.95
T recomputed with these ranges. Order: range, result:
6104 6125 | 8.44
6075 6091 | 7.33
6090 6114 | 7.96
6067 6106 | 7.57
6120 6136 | 8.3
